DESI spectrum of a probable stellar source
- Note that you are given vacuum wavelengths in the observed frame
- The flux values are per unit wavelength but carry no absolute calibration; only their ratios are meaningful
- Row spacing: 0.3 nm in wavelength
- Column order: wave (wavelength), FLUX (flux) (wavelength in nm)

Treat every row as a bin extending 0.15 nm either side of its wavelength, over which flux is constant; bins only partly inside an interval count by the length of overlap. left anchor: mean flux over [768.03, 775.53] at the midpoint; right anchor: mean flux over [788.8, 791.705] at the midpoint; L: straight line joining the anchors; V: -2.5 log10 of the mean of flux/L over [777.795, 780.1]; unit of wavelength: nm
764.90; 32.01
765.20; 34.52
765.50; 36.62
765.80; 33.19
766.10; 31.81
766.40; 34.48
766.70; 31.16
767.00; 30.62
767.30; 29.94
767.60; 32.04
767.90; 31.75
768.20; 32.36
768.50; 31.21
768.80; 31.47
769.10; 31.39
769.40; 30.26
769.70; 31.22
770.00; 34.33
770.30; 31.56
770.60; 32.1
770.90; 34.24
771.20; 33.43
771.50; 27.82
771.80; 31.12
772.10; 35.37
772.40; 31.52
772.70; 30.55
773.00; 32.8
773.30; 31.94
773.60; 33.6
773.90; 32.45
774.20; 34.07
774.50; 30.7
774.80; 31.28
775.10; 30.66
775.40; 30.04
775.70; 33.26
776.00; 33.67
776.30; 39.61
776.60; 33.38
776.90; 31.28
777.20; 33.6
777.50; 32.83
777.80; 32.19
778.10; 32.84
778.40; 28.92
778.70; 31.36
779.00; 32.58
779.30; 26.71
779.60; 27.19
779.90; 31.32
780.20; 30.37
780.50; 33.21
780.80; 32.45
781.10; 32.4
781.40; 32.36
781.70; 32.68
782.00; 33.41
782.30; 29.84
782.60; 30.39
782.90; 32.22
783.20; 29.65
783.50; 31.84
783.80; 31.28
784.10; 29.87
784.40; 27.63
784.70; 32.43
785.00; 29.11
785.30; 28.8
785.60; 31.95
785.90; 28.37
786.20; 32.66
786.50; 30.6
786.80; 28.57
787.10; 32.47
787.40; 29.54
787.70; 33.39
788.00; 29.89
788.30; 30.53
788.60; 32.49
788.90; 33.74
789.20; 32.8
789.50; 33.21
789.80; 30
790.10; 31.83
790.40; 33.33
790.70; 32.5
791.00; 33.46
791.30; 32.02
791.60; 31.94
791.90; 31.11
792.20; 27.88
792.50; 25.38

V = 0.06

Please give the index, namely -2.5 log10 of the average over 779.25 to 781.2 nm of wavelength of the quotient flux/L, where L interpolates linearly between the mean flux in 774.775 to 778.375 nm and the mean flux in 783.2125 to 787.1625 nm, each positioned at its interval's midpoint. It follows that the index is 0.04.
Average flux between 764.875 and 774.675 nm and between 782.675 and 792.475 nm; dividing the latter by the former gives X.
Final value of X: 1.0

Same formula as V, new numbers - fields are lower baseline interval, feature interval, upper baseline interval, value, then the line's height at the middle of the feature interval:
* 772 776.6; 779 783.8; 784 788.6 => 0.009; 31.4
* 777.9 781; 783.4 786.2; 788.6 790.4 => 0.049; 31.6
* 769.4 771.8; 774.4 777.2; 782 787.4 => -0.045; 31.4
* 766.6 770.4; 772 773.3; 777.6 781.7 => -0.035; 31.4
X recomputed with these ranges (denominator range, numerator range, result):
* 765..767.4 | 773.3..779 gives 0.99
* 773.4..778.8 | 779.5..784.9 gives 0.96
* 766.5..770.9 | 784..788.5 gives 0.96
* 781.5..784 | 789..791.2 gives 1.03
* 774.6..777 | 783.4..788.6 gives 0.93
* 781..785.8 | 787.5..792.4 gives 1.03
